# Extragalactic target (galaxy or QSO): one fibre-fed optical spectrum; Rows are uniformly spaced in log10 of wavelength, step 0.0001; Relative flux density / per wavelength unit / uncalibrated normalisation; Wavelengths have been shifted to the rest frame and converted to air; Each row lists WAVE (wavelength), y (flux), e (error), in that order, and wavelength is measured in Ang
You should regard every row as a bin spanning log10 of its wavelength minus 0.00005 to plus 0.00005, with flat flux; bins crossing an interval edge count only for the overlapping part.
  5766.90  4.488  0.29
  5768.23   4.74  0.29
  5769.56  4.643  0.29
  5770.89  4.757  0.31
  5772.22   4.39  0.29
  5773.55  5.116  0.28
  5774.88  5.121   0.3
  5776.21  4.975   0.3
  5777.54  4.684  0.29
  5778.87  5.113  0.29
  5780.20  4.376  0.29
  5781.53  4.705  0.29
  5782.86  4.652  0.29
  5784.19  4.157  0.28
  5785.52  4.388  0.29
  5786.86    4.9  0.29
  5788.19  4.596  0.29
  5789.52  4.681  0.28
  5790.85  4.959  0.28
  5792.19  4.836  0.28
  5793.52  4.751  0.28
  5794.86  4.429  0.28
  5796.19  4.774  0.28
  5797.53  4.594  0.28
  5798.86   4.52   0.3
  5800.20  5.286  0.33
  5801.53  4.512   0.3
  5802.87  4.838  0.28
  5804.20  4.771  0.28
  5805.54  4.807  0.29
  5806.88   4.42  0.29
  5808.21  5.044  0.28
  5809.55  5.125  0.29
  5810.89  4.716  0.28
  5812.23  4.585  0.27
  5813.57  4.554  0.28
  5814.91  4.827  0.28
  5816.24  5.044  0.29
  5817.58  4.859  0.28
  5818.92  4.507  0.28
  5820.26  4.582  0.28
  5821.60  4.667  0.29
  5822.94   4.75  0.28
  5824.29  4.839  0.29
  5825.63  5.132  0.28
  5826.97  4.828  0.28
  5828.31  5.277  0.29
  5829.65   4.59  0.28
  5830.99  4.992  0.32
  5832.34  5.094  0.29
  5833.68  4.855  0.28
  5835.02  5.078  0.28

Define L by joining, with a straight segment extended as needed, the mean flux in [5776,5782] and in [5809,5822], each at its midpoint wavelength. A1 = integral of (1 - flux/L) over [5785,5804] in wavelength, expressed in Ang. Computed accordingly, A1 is 0.12 Ang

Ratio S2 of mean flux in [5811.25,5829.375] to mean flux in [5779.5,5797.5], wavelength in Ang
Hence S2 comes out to 1.04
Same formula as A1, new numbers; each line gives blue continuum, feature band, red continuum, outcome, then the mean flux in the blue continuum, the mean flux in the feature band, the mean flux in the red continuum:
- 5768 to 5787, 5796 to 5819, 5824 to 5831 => 0.4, 4.71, 4.77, 4.95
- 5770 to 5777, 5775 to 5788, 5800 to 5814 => 0.4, 4.86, 4.68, 4.77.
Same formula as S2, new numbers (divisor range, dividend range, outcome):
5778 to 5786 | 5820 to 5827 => 1.05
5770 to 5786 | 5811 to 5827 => 1.01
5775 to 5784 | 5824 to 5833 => 1.05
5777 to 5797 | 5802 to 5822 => 1.02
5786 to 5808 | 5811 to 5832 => 1.01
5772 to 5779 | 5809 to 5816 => 0.97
